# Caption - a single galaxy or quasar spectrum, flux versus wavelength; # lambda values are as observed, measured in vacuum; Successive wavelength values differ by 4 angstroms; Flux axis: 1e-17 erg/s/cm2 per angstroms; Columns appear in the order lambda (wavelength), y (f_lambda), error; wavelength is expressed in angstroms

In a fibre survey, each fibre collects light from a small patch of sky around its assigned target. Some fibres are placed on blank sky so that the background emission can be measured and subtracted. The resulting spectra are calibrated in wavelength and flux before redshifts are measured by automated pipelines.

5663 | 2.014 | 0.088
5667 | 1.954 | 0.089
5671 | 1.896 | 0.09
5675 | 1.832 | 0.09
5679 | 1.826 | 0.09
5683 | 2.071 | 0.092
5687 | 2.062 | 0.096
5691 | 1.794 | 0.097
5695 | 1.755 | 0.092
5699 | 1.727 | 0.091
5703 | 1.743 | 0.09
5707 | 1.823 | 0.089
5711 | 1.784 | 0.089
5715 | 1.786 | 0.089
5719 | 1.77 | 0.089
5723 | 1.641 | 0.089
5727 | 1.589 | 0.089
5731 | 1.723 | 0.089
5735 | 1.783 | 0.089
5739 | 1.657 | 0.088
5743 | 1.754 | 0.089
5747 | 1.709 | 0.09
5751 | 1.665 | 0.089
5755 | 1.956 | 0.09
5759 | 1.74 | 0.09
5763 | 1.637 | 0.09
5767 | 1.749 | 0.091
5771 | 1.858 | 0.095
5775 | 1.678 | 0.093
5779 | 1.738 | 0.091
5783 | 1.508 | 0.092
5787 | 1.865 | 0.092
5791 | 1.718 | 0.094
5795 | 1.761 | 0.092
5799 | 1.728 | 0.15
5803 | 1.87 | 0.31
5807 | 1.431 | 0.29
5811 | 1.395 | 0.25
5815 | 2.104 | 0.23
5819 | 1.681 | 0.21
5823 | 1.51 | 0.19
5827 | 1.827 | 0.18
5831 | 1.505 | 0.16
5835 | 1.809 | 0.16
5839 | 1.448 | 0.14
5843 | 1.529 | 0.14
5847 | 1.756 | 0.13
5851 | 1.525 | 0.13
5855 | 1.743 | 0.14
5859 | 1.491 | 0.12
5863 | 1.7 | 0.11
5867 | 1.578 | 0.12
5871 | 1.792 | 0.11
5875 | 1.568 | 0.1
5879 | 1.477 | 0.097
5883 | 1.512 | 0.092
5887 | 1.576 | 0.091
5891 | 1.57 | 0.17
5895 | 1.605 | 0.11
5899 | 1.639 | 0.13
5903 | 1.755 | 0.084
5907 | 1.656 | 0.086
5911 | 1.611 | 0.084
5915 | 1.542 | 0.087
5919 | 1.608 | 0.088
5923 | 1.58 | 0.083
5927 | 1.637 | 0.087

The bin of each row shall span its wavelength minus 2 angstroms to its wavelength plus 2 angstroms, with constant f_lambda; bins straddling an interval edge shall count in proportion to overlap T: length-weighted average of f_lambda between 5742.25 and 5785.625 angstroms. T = 1.73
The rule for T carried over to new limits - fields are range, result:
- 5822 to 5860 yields 1.62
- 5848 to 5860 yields 1.61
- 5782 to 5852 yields 1.67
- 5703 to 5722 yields 1.78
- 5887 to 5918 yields 1.62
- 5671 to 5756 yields 1.78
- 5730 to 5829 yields 1.72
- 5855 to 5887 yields 1.6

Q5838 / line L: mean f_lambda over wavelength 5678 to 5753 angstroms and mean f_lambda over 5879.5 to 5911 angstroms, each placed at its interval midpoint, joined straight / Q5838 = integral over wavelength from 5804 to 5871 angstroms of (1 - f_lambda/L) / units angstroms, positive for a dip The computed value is 1.0 angstroms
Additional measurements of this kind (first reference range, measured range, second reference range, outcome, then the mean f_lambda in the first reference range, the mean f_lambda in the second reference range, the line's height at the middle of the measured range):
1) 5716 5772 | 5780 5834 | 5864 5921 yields -0.3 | 1.73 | 1.61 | 1.68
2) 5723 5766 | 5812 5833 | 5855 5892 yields -0.8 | 1.72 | 1.59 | 1.64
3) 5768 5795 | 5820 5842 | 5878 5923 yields 0.7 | 1.73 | 1.6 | 1.68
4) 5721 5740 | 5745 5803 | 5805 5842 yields -2.9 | 1.68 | 1.63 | 1.66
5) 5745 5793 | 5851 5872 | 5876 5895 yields -0.8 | 1.74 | 1.54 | 1.58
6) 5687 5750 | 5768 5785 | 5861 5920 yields 0.0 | 1.75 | 1.61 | 1.7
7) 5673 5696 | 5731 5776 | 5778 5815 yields 0.6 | 1.9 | 1.69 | 1.77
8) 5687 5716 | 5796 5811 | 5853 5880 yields 0.4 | 1.79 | 1.63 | 1.69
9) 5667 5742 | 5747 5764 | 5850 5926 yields -0.1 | 1.8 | 1.61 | 1.74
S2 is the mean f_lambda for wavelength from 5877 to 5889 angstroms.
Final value 1.52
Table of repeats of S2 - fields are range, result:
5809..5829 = 1.7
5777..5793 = 1.71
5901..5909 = 1.71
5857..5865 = 1.6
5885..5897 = 1.58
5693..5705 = 1.74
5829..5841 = 1.59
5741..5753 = 1.71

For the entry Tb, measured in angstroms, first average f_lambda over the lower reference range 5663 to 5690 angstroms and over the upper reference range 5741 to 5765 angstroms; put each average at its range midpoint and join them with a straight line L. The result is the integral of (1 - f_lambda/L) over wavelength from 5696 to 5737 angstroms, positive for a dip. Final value 2.2 angstroms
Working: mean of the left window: 1.94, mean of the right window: 1.74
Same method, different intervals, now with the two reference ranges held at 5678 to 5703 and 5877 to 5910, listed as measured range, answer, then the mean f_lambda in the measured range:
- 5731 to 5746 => 0.6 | 1.73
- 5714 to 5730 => 1.1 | 1.69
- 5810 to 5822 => -0.3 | 1.74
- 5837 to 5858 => 0.8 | 1.59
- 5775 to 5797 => 0.3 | 1.71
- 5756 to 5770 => 0.3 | 1.74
